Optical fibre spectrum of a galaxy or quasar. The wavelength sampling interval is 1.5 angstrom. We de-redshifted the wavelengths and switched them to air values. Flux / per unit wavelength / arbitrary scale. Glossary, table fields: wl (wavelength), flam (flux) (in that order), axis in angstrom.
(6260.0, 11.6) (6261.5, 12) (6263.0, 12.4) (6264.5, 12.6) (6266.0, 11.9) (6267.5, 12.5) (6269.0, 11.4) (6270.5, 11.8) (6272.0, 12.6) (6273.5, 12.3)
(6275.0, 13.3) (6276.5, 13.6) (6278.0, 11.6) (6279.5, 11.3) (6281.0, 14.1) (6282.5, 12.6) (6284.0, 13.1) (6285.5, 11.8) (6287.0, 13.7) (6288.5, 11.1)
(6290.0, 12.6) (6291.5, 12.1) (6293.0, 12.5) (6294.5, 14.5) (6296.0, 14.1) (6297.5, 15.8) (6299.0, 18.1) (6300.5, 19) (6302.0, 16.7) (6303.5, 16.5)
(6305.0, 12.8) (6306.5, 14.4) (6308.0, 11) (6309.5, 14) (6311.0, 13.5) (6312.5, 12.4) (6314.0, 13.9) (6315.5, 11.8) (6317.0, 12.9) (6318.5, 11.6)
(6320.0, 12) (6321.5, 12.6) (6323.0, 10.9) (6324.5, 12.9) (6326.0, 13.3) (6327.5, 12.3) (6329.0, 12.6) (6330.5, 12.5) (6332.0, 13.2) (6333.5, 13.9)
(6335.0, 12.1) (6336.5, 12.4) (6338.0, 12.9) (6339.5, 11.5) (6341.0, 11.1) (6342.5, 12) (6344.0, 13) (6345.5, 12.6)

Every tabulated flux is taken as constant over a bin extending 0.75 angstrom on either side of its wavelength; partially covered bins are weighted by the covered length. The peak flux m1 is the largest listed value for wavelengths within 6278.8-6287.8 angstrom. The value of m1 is 14.1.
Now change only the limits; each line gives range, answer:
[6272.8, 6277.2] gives 13.6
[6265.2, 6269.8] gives 12.5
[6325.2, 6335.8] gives 13.9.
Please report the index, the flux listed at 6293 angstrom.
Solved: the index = 12.5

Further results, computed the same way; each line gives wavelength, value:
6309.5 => 14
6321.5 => 12.6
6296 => 14.1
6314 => 13.9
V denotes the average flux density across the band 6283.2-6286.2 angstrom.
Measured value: 12.5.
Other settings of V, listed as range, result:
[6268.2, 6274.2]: 12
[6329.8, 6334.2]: 13.2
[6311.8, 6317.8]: 12.7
